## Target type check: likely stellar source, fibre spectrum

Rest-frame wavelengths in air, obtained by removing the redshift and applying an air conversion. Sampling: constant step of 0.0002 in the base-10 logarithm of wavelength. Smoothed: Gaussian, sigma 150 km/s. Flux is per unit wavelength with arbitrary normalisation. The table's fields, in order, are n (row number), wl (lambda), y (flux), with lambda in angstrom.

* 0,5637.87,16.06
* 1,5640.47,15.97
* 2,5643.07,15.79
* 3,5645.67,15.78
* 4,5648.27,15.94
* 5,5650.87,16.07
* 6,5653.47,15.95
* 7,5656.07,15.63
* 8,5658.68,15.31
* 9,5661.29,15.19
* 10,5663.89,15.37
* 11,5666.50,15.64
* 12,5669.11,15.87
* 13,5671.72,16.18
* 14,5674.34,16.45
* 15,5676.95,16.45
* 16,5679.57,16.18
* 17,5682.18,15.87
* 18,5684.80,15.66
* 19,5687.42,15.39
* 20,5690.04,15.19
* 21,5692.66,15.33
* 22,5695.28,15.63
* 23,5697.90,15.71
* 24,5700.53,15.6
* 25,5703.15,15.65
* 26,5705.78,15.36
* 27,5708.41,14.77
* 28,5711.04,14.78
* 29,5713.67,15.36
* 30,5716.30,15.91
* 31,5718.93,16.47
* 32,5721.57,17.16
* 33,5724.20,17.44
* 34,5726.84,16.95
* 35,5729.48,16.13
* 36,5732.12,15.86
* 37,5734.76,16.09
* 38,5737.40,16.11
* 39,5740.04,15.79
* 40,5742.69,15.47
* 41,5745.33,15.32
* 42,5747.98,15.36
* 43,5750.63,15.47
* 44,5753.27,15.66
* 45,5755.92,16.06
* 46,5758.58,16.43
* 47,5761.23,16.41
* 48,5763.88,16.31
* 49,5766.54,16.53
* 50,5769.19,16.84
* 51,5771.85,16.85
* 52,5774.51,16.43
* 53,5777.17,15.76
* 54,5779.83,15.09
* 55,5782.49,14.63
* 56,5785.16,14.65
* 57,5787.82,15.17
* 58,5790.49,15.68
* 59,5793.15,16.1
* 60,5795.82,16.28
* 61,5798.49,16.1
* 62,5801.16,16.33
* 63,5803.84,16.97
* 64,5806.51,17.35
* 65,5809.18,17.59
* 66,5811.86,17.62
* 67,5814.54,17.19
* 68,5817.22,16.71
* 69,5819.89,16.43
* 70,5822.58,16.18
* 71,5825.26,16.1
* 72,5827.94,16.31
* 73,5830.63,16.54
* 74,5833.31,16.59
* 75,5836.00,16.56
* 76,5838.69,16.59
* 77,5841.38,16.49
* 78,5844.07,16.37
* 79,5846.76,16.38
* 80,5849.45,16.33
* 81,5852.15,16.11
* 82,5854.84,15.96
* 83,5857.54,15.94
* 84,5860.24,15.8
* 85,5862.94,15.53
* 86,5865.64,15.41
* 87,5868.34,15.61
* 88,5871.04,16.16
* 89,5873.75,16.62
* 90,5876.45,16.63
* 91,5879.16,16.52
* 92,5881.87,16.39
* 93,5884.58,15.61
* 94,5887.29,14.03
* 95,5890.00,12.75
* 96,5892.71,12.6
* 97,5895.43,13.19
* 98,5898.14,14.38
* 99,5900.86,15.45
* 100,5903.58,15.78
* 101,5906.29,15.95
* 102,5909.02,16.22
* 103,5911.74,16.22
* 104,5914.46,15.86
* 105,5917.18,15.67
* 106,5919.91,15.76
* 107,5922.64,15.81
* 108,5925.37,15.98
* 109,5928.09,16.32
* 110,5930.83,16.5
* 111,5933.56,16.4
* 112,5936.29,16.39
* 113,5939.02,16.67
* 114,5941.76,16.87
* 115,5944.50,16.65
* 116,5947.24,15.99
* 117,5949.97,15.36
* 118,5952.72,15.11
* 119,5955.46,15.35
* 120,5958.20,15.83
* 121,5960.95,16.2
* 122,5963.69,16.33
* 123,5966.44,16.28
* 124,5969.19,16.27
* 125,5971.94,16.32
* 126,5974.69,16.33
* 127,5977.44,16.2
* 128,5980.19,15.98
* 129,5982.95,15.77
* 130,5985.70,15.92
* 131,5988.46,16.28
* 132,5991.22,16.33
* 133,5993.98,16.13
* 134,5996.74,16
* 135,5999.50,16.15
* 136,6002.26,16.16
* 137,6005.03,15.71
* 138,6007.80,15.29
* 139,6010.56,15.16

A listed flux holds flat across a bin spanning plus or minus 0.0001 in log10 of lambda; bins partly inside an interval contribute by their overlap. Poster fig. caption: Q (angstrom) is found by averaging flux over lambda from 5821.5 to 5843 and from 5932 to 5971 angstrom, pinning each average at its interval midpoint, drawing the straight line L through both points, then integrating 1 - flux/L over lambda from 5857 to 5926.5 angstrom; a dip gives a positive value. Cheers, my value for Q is 3.53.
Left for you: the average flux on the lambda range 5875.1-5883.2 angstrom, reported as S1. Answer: 16.5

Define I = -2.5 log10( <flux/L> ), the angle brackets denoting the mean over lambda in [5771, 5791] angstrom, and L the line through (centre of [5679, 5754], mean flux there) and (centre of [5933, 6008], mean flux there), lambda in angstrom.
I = 0.03 mag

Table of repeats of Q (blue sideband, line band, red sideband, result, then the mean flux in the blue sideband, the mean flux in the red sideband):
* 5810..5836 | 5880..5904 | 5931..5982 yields 2.8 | 16.6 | 16.1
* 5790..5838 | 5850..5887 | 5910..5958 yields 0.9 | 16.6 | 16.1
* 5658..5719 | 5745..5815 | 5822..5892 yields -1.6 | 15.6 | 15.9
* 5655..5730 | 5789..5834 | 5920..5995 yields -1.8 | 15.8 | 16.1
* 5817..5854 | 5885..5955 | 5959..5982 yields 3.3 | 16.4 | 16.2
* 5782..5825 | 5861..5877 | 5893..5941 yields 0.0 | 16.3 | 15.7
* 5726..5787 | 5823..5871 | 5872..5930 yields -1.7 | 15.9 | 15.4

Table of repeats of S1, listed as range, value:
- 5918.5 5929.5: 16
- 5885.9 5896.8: 13.2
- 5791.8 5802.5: 16.2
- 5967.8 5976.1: 16.3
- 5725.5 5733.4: 16.3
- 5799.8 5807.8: 16.9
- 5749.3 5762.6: 16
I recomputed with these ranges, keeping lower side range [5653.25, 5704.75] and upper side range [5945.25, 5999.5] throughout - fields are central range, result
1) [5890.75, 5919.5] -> 0.059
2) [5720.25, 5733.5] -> -0.063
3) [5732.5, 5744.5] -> -0.005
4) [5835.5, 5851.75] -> -0.037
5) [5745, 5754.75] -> 0.021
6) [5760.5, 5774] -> -0.053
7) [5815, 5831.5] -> -0.038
